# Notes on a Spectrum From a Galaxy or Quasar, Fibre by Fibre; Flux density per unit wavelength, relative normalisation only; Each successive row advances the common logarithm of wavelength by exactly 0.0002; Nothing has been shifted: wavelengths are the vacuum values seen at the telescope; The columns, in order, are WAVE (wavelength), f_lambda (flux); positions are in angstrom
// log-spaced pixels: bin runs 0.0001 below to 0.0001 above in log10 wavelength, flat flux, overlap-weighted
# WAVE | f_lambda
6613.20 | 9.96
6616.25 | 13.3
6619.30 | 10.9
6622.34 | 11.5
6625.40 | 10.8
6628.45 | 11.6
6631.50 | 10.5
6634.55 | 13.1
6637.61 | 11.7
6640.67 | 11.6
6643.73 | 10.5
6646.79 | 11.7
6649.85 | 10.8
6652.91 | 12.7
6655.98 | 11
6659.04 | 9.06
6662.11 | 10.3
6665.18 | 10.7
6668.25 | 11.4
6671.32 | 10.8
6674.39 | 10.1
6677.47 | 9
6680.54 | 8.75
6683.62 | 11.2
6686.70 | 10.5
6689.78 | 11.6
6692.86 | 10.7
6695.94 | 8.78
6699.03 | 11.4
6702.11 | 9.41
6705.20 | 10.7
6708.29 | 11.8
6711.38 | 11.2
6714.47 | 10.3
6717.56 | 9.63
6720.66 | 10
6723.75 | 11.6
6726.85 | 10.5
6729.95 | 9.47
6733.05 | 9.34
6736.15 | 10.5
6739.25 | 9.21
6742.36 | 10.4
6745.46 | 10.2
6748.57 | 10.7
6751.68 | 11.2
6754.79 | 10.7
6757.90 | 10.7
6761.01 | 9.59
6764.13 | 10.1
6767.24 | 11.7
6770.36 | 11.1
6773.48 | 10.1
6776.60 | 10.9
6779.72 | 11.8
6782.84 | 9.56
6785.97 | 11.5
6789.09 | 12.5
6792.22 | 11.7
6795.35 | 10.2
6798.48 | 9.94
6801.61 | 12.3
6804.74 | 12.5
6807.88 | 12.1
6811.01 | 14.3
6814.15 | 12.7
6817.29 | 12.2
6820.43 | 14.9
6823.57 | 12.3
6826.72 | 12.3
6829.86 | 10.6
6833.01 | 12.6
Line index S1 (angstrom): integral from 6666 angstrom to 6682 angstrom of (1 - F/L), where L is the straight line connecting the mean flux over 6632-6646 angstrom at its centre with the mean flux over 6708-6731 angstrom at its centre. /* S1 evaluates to 1.6 angstrom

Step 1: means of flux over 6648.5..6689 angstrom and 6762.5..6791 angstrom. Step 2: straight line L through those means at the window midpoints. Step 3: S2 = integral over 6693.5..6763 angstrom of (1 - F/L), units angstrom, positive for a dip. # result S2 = 2.9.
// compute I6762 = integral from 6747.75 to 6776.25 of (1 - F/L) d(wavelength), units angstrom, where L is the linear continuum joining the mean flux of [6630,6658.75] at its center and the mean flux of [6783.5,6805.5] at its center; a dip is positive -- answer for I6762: 1.9 angstrom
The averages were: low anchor 11.4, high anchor 11.4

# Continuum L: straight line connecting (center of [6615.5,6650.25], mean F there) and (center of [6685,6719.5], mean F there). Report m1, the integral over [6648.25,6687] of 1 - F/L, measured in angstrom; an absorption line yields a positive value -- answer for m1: 1.9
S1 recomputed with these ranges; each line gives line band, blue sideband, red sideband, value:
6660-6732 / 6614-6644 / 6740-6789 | 4.7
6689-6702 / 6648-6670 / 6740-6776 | 0.4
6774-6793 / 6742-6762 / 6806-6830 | 0.6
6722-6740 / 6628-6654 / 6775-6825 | 2.5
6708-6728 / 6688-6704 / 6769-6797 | -0.2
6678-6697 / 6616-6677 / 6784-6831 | 1.9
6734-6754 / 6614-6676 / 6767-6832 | 2.1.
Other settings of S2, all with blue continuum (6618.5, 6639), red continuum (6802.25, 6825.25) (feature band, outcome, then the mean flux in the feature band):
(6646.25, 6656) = 0.0 angstrom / 11.6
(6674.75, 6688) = 2.2 angstrom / 9.87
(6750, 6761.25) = 1.7 angstrom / 10.7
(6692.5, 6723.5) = 4.3 angstrom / 10.4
